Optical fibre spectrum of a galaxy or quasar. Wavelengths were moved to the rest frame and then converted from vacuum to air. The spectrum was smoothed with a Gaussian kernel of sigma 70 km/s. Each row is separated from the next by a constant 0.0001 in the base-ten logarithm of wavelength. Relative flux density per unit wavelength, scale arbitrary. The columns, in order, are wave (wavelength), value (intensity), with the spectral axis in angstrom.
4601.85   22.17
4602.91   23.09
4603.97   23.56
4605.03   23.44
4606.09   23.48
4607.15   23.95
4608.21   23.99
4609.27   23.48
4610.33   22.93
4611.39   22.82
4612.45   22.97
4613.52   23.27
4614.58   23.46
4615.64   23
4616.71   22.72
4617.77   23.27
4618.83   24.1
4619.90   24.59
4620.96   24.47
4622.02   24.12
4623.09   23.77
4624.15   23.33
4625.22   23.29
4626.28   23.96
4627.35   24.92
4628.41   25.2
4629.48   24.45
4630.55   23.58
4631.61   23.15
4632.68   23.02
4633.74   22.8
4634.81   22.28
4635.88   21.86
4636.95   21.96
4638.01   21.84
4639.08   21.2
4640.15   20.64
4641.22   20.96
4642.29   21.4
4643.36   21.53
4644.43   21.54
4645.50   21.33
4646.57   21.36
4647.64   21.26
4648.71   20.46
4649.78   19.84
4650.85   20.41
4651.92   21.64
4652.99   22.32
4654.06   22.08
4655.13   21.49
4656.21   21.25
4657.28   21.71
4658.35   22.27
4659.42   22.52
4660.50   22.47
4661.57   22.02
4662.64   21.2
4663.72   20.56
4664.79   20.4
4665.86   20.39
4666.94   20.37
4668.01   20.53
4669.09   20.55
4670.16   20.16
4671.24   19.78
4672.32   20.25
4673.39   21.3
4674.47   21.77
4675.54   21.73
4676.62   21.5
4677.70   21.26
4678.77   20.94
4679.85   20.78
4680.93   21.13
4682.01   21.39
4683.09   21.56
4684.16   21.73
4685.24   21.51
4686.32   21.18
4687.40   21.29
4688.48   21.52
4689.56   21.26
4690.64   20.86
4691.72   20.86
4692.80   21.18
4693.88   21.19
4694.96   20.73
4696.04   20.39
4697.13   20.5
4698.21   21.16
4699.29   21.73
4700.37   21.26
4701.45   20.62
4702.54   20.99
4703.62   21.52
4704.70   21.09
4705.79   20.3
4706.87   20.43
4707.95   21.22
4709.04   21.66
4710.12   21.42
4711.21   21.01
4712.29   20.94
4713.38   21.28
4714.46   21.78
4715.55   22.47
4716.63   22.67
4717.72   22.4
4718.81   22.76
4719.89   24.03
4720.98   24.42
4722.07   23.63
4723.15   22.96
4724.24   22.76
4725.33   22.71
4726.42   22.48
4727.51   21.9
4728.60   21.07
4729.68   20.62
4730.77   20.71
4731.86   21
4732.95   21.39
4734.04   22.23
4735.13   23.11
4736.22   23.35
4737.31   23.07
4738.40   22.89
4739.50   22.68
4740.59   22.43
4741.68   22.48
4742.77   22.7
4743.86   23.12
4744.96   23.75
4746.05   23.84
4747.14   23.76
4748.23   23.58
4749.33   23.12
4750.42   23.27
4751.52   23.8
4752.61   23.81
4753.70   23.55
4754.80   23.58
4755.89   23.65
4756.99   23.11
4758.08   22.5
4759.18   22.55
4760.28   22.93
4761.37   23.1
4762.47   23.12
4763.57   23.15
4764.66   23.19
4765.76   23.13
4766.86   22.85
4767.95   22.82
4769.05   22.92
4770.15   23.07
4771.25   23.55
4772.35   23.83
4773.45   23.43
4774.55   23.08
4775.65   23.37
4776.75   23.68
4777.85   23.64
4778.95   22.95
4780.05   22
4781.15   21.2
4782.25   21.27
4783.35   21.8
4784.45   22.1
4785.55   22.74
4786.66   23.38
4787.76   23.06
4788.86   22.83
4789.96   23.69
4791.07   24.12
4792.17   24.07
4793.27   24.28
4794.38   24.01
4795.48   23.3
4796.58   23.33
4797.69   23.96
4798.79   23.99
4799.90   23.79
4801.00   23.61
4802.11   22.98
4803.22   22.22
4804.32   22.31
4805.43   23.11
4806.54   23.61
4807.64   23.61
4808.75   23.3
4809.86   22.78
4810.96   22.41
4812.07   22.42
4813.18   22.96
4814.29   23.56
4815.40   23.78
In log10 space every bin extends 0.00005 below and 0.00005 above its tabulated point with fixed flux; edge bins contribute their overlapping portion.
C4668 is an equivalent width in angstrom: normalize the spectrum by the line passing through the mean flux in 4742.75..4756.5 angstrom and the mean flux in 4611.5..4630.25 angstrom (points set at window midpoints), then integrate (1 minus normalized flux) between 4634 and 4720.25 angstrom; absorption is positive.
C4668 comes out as 8.6 angstrom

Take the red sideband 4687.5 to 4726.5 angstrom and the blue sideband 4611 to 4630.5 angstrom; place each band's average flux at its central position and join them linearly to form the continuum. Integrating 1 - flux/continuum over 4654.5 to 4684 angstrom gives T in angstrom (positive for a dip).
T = 1.8 angstrom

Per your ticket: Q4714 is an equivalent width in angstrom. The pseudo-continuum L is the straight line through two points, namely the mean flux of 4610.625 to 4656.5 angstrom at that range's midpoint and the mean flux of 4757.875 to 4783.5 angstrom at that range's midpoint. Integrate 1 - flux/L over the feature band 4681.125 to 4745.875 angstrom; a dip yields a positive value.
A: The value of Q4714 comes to 2.6 angstrom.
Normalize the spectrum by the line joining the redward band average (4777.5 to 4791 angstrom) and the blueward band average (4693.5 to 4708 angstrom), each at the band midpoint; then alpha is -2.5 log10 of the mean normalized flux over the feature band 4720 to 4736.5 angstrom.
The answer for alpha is -0.04 mag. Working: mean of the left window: 20.9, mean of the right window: 22.6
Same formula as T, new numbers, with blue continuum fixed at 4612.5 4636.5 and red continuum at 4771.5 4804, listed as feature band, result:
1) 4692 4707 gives 1.6 angstrom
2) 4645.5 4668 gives 2.1 angstrom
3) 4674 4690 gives 1.4 angstrom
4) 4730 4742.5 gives 0.5 angstrom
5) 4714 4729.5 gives 0.4 angstrom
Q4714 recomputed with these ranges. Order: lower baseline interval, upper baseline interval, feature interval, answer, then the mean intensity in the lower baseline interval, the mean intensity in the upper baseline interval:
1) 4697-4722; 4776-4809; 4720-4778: -1.5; 21.7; 23.1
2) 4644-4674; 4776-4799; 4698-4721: 0.3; 21.1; 23.1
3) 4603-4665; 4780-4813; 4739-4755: -0.3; 22.5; 23.1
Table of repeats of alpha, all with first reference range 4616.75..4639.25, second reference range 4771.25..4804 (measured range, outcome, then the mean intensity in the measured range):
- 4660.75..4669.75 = 0.13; 20.8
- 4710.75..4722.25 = 0.04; 22.5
